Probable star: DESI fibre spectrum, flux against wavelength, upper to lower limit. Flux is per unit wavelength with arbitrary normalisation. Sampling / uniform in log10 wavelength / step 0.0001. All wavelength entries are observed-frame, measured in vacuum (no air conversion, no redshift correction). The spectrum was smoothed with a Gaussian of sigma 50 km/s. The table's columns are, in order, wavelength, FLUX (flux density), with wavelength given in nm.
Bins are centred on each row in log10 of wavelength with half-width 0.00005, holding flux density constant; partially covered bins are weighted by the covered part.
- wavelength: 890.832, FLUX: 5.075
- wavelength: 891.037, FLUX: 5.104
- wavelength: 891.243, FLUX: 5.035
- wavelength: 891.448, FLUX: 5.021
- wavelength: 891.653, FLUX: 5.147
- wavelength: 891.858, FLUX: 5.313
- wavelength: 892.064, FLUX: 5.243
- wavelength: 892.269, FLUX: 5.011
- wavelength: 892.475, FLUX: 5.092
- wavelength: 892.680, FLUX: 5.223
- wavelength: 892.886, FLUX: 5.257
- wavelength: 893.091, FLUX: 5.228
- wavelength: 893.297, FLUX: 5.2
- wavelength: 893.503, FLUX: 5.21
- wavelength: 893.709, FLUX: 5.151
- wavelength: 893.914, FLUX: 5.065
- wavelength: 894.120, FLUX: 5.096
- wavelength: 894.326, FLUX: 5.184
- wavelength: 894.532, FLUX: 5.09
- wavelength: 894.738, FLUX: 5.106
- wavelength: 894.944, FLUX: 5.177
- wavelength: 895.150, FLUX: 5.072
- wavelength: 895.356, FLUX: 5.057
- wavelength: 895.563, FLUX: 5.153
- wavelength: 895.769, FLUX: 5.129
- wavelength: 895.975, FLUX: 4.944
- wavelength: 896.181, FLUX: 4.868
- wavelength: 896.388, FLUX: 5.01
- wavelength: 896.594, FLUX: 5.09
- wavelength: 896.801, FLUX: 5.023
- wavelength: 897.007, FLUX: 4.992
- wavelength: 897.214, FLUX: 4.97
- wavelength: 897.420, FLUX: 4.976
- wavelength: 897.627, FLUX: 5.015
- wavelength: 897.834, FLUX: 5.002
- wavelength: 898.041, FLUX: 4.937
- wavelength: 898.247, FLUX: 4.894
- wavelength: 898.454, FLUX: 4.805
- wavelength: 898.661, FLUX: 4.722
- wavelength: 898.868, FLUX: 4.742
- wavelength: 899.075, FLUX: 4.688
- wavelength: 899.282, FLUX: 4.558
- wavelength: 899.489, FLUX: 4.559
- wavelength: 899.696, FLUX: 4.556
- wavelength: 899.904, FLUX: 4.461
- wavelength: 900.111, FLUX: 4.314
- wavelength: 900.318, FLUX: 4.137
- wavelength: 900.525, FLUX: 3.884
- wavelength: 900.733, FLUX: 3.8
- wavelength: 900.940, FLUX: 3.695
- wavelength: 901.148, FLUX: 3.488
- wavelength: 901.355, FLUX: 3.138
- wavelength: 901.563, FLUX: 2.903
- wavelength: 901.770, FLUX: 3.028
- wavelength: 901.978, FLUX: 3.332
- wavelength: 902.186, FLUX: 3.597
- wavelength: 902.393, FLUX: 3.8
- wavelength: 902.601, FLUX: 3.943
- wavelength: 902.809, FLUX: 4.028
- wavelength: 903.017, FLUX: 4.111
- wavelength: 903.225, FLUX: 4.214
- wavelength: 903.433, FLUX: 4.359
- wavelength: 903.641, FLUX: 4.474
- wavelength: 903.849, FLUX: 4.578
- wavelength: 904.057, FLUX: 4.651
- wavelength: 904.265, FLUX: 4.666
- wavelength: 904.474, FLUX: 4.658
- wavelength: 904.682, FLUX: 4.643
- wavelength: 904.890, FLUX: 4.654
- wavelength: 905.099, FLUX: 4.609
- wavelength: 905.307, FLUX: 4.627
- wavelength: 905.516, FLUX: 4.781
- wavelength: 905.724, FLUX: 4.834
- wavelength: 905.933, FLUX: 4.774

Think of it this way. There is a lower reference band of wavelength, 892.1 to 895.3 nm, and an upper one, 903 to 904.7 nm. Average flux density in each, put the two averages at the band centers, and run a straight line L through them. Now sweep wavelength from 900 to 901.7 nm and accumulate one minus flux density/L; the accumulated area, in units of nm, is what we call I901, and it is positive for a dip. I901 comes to 0.37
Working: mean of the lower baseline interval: 5.15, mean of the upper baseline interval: 4.49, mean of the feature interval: 3.66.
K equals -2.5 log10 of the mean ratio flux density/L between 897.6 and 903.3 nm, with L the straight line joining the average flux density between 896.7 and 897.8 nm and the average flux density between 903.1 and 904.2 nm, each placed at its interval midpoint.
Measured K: 0.146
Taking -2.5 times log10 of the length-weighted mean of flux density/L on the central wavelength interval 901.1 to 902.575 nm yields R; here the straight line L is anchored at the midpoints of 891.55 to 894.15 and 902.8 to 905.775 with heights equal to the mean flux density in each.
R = 0.36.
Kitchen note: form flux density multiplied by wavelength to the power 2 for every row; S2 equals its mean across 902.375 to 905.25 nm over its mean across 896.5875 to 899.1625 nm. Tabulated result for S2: 0.91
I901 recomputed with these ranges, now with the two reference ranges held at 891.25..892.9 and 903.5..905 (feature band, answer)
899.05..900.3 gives 0.085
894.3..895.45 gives -0.019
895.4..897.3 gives -0.023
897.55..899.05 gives 0.004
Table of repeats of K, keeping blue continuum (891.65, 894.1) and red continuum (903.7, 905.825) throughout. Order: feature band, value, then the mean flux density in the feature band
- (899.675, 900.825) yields 0.17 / 4.17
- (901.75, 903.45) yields 0.23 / 3.83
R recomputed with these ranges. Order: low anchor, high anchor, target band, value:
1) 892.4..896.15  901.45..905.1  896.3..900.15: -0.03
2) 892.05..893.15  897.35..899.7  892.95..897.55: -0.02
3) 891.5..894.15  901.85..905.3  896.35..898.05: -0.04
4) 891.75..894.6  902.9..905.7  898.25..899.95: 0.04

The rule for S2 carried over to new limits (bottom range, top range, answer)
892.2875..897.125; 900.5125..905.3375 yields 0.80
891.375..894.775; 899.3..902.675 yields 0.75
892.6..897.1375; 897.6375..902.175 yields 0.83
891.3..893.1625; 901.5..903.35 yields 0.73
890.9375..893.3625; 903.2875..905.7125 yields 0.92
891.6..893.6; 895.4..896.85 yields 0.98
